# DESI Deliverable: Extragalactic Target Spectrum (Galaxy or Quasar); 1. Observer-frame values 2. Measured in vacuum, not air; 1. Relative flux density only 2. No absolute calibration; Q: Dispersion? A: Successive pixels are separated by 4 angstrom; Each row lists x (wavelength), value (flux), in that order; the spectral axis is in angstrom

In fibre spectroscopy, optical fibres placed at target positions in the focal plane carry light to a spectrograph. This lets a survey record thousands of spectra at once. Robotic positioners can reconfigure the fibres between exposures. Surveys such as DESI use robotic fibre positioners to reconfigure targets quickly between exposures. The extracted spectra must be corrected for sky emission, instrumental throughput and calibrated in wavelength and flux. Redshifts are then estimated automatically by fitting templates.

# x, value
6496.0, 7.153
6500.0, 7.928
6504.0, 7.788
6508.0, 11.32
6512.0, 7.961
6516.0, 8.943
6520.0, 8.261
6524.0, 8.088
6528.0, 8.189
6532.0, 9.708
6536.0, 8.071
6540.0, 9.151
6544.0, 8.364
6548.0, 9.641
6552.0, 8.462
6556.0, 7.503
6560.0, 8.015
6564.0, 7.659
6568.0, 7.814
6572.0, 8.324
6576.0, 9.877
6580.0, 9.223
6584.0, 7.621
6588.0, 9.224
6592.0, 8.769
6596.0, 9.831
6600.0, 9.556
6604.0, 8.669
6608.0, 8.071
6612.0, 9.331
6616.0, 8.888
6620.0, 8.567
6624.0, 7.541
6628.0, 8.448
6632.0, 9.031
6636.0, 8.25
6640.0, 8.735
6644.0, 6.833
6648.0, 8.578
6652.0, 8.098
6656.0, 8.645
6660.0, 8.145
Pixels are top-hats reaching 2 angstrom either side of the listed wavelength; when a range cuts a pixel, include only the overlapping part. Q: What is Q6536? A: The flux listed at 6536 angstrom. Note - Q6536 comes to 8.071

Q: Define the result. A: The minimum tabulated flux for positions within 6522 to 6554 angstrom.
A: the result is 8.071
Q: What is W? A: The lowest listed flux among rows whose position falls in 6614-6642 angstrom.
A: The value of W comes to 7.541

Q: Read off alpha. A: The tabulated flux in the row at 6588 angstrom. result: 9.224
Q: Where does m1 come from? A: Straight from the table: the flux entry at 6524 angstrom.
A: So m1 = 8.088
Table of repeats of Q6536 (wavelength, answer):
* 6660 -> 8.145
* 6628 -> 8.448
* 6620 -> 8.567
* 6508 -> 11.32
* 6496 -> 7.153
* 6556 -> 7.503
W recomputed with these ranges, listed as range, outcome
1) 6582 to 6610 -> 7.621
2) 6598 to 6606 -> 8.669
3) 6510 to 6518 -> 7.961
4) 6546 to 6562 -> 7.503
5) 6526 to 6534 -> 8.189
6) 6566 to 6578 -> 7.814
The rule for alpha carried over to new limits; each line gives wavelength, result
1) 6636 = 8.25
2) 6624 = 7.541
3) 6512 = 7.961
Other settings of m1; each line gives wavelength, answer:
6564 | 7.659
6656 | 8.645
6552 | 8.462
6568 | 7.814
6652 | 8.098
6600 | 9.556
